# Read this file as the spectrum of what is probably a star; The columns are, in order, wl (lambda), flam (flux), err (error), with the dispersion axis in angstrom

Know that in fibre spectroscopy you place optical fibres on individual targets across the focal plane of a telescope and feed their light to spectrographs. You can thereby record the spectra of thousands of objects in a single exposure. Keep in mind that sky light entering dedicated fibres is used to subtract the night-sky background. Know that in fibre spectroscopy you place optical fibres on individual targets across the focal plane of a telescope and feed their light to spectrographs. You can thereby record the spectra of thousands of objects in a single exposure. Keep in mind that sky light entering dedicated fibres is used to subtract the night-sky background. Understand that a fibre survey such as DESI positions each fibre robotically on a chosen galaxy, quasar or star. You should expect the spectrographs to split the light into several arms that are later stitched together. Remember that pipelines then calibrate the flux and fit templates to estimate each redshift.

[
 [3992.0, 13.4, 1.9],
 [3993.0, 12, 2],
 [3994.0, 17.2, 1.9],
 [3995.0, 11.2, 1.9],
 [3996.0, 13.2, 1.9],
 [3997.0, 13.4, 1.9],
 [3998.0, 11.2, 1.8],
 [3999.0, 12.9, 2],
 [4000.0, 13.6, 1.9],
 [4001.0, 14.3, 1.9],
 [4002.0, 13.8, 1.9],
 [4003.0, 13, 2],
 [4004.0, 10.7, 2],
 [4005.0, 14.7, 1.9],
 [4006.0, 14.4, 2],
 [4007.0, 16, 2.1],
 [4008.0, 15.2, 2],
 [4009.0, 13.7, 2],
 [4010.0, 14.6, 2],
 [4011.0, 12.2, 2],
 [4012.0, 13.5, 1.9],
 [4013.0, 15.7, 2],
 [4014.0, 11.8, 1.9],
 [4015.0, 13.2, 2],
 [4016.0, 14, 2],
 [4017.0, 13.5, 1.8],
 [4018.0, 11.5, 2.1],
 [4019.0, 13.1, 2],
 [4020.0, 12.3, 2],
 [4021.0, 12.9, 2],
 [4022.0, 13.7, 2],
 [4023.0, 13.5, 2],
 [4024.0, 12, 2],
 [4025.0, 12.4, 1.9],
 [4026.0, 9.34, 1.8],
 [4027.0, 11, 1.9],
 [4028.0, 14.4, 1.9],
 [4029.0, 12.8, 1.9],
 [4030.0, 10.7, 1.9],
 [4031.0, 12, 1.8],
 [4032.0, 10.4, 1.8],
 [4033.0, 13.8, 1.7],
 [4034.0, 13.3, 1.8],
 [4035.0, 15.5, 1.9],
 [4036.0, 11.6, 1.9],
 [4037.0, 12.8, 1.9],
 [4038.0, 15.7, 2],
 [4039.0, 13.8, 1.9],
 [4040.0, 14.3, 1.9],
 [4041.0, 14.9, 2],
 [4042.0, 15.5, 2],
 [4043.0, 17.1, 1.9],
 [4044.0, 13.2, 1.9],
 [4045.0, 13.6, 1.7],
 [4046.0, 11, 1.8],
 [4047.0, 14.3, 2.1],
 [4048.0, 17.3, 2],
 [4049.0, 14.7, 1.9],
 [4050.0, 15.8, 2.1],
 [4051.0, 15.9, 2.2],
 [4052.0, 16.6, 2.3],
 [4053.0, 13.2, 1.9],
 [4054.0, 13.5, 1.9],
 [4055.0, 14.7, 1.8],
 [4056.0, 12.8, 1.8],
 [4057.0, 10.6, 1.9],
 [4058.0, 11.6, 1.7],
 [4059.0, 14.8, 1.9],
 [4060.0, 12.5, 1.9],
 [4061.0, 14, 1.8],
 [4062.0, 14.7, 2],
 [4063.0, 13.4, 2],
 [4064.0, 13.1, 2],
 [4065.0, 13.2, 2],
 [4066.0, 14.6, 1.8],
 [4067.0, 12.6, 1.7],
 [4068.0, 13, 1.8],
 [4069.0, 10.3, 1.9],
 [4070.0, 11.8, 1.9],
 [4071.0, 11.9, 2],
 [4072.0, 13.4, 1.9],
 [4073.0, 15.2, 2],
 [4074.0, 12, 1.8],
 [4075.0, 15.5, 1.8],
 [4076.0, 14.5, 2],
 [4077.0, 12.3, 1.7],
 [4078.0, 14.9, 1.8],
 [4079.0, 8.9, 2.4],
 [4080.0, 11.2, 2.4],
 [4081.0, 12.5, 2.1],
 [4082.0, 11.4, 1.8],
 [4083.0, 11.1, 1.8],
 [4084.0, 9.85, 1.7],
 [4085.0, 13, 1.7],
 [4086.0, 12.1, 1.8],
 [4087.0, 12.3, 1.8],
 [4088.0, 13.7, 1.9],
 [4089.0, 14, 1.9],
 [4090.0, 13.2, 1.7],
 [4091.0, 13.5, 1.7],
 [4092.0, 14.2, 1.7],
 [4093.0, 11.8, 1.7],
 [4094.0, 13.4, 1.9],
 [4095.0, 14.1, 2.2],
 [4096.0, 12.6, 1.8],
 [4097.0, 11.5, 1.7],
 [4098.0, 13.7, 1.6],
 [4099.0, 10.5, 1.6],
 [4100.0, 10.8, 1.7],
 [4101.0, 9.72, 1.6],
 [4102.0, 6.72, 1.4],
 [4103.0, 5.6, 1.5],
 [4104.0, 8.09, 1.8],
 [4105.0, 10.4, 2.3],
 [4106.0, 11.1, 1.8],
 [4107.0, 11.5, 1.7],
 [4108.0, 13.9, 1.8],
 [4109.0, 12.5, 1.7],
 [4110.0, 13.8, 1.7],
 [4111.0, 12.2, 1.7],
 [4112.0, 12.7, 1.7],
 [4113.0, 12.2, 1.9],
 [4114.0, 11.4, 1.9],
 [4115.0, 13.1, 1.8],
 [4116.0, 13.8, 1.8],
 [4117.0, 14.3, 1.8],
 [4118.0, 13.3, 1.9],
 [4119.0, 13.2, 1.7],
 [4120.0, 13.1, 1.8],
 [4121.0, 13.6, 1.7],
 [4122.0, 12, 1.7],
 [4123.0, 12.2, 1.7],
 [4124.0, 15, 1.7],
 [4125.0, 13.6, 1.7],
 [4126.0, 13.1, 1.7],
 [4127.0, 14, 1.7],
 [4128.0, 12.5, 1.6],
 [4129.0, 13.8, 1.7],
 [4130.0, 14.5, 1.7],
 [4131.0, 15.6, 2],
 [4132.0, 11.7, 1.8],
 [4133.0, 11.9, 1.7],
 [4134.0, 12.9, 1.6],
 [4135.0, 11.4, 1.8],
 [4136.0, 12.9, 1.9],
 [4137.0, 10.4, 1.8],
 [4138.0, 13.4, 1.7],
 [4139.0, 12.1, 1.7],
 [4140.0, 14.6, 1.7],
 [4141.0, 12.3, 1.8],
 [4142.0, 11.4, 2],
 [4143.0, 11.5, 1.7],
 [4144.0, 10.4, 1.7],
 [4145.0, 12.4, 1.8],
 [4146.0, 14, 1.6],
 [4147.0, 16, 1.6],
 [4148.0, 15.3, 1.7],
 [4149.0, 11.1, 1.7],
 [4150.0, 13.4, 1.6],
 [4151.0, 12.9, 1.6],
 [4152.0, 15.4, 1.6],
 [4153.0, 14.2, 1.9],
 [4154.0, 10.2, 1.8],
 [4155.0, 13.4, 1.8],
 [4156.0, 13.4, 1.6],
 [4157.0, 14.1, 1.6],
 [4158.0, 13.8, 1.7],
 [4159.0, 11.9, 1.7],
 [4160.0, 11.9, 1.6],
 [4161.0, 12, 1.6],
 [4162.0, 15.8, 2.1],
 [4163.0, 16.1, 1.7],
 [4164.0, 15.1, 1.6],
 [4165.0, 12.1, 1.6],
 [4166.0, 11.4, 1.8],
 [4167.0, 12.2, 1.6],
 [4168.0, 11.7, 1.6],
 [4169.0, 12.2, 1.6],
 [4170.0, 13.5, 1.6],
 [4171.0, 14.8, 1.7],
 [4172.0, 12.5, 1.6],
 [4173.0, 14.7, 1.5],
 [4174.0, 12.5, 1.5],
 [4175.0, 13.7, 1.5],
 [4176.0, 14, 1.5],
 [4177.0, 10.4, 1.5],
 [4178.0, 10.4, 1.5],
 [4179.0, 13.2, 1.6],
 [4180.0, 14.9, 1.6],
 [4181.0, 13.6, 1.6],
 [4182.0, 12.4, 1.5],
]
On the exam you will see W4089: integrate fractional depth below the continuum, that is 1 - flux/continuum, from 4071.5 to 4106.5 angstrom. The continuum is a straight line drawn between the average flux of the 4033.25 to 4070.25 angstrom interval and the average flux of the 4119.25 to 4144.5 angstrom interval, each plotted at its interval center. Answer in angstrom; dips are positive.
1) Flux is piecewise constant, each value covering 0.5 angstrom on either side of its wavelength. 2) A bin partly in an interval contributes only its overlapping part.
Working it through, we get 3.7 angstrom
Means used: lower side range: 13.8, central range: 12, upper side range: 12.8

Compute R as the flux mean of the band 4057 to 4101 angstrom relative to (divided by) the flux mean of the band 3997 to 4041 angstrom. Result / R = 0.97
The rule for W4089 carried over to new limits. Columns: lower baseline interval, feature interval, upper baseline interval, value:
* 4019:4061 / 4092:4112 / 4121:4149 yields 2.7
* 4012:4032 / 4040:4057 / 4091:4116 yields -3.1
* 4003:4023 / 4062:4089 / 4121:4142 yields 1.1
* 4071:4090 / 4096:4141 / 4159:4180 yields 1.9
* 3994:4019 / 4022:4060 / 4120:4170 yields -0.5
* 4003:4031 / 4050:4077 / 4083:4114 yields -2.5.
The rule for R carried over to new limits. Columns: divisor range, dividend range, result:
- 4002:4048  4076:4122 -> 0.91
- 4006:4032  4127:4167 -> 1.01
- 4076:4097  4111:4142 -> 1.04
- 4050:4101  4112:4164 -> 1.02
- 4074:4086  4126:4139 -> 1.05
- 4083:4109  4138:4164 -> 1.13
